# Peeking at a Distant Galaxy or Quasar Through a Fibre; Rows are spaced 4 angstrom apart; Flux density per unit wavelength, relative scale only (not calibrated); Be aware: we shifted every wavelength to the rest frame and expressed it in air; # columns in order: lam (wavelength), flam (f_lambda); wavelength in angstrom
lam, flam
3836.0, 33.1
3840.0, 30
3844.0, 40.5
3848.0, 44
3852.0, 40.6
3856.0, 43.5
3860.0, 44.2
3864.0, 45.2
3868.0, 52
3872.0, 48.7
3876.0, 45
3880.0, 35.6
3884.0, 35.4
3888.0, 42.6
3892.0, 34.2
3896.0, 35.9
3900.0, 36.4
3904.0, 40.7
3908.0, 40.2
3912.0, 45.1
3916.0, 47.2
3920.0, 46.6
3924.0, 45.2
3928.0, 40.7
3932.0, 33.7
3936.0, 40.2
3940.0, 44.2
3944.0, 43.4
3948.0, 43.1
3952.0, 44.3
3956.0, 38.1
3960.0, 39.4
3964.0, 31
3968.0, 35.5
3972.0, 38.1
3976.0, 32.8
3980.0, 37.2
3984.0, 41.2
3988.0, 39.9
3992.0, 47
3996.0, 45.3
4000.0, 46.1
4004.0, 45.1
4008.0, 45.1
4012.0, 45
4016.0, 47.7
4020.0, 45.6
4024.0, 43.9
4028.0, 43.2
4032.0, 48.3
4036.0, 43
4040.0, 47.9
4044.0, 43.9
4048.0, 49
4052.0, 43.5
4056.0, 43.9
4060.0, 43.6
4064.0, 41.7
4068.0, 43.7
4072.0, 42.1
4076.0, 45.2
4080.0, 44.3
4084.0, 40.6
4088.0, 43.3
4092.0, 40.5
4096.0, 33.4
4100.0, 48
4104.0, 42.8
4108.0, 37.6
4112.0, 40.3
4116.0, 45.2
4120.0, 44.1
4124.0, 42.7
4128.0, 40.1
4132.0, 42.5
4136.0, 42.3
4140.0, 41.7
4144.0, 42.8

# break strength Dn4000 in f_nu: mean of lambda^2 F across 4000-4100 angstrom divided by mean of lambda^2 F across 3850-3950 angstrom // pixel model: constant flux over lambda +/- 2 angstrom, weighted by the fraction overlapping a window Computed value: 1.13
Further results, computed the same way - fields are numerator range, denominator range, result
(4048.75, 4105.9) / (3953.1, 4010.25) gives 1.11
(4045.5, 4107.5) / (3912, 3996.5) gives 1.12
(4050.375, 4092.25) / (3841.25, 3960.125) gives 1.12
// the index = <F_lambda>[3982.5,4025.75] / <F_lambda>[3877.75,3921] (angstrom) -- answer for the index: 1.1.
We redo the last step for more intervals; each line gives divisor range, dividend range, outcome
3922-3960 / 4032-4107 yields 1.05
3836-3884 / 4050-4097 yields 1.01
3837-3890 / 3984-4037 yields 1.07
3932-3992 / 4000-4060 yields 1.15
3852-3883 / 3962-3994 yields 0.85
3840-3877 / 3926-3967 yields 0.90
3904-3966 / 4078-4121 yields 1.01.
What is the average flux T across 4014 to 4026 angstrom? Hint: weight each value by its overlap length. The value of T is 45.7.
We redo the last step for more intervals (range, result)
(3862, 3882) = 45.3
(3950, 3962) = 40.6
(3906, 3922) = 44.8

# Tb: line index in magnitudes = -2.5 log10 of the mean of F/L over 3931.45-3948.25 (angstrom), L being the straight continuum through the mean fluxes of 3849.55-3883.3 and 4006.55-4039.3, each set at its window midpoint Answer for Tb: 0.08 mag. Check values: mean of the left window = 44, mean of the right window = 45.3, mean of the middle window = 41.3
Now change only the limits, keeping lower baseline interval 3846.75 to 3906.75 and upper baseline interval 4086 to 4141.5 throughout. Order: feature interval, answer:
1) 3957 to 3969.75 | 0.17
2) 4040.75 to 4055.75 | -0.09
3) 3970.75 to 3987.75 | 0.11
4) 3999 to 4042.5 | -0.10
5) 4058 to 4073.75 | -0.03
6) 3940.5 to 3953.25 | -0.05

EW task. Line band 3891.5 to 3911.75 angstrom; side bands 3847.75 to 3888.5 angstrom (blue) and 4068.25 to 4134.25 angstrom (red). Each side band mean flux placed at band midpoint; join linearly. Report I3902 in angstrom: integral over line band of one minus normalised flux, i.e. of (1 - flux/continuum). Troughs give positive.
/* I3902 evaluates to 2.2 angstrom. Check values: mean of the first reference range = 43.3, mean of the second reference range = 42.1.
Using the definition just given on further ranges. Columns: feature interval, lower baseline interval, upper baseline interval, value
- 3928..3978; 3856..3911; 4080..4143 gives 3.3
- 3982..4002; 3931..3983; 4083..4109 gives -2.4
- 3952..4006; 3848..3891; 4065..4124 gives 3.5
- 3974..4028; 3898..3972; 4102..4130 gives -2.7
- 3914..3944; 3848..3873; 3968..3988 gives -1.3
